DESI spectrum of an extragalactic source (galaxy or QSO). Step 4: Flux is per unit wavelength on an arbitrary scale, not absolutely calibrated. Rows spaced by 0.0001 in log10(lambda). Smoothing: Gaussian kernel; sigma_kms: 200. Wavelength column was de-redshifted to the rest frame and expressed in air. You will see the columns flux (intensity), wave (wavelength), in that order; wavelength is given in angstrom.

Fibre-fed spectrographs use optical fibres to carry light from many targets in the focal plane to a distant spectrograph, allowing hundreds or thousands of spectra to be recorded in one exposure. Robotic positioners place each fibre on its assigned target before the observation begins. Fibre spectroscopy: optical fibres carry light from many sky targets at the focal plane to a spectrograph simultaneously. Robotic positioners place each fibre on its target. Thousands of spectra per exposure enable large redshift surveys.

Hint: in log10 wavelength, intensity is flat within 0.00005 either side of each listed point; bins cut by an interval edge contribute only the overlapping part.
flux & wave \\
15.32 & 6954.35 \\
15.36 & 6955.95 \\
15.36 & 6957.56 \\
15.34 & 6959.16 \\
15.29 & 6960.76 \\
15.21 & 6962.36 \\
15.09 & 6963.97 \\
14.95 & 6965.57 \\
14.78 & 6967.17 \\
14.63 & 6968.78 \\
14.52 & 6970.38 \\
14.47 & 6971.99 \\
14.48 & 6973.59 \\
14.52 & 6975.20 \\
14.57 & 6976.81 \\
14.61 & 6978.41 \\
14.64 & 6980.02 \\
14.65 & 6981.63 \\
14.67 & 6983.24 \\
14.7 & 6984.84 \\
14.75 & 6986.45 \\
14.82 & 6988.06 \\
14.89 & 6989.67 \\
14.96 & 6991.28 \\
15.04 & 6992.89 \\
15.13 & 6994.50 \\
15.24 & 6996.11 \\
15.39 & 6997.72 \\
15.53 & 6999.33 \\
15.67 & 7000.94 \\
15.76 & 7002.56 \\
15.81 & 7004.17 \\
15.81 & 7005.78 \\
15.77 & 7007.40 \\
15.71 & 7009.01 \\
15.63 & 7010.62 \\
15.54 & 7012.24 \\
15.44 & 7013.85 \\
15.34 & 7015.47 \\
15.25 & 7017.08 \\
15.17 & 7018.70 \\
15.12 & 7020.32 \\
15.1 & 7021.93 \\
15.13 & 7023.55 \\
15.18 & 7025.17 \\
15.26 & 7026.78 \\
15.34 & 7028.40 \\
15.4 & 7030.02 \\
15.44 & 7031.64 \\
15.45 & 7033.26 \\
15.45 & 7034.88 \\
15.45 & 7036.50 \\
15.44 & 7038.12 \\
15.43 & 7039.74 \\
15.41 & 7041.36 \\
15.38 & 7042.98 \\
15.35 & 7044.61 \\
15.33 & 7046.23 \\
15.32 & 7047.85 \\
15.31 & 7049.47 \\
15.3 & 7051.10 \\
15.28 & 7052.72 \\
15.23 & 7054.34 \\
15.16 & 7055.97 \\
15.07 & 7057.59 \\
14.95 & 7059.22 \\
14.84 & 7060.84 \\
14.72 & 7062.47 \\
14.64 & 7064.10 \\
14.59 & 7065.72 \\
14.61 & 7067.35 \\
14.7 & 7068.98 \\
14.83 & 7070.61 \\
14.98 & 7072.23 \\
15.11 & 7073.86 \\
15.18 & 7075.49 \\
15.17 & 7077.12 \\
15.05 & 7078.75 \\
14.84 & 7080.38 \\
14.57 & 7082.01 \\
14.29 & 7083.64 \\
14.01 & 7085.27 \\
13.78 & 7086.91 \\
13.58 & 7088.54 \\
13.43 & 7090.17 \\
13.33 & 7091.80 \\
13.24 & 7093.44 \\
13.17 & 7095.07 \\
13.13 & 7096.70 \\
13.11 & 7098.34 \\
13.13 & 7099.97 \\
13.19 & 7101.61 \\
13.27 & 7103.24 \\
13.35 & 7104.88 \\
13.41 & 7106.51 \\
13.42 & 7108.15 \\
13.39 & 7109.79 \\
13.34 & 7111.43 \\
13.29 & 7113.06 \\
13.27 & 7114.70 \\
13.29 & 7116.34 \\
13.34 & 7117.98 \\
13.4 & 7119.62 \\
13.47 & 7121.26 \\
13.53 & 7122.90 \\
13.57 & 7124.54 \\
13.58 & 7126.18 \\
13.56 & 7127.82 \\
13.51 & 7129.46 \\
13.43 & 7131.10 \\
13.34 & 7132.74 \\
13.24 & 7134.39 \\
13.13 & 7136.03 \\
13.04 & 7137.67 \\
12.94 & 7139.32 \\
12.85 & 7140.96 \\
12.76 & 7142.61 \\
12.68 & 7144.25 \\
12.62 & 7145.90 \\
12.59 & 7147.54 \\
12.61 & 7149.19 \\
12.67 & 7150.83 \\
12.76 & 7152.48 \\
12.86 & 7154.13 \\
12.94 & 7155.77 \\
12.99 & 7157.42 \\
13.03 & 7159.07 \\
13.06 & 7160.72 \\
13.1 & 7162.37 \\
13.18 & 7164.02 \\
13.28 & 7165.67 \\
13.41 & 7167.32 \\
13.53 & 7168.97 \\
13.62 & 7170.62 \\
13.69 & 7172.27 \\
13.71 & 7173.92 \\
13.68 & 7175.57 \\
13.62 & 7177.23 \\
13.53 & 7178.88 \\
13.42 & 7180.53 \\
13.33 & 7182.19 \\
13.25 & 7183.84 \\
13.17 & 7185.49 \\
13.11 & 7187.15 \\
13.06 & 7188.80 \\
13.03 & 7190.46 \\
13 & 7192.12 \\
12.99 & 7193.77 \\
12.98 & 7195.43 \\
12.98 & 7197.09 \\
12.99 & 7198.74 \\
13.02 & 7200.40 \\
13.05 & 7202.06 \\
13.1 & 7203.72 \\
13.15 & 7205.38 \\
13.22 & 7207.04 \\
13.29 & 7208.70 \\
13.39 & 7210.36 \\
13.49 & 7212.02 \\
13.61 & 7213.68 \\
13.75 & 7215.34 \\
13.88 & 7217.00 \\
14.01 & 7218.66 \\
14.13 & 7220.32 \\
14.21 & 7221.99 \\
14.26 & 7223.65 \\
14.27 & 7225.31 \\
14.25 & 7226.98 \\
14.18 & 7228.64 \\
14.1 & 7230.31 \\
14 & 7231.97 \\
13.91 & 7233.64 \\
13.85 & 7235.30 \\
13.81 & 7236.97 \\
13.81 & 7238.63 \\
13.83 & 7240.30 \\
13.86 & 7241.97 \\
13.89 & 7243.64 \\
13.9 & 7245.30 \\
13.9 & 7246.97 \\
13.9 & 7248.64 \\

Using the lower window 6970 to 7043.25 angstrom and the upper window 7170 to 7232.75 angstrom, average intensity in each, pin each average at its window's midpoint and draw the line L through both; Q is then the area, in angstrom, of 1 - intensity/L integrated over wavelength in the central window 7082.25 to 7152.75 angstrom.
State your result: 4.8 angstrom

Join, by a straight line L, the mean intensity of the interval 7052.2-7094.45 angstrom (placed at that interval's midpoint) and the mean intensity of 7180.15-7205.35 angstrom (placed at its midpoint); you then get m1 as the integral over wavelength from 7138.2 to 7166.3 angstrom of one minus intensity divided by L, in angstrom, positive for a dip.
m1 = 1.5 angstrom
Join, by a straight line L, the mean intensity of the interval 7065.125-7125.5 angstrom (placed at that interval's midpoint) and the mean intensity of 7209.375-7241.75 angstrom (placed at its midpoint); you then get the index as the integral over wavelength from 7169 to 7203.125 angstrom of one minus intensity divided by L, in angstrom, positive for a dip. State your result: 1.6 angstrom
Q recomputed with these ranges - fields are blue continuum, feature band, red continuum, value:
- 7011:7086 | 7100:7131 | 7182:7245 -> 2.34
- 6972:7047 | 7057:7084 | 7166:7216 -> -0.50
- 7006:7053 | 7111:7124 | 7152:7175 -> 0.56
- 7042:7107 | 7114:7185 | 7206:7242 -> 4.66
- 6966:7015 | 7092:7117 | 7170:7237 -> 1.72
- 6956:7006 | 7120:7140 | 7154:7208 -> 0.45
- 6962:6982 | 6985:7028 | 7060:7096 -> -2.14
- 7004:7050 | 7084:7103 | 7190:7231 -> 1.72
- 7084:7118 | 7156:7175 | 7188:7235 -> 0.22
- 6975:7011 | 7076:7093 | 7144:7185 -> -0.12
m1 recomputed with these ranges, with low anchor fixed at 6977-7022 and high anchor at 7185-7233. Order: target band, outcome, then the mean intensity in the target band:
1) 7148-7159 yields 0.90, 12.8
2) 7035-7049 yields -0.49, 15.4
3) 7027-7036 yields -0.27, 15.4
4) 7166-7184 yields 0.33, 13.5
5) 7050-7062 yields -0.29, 15.1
